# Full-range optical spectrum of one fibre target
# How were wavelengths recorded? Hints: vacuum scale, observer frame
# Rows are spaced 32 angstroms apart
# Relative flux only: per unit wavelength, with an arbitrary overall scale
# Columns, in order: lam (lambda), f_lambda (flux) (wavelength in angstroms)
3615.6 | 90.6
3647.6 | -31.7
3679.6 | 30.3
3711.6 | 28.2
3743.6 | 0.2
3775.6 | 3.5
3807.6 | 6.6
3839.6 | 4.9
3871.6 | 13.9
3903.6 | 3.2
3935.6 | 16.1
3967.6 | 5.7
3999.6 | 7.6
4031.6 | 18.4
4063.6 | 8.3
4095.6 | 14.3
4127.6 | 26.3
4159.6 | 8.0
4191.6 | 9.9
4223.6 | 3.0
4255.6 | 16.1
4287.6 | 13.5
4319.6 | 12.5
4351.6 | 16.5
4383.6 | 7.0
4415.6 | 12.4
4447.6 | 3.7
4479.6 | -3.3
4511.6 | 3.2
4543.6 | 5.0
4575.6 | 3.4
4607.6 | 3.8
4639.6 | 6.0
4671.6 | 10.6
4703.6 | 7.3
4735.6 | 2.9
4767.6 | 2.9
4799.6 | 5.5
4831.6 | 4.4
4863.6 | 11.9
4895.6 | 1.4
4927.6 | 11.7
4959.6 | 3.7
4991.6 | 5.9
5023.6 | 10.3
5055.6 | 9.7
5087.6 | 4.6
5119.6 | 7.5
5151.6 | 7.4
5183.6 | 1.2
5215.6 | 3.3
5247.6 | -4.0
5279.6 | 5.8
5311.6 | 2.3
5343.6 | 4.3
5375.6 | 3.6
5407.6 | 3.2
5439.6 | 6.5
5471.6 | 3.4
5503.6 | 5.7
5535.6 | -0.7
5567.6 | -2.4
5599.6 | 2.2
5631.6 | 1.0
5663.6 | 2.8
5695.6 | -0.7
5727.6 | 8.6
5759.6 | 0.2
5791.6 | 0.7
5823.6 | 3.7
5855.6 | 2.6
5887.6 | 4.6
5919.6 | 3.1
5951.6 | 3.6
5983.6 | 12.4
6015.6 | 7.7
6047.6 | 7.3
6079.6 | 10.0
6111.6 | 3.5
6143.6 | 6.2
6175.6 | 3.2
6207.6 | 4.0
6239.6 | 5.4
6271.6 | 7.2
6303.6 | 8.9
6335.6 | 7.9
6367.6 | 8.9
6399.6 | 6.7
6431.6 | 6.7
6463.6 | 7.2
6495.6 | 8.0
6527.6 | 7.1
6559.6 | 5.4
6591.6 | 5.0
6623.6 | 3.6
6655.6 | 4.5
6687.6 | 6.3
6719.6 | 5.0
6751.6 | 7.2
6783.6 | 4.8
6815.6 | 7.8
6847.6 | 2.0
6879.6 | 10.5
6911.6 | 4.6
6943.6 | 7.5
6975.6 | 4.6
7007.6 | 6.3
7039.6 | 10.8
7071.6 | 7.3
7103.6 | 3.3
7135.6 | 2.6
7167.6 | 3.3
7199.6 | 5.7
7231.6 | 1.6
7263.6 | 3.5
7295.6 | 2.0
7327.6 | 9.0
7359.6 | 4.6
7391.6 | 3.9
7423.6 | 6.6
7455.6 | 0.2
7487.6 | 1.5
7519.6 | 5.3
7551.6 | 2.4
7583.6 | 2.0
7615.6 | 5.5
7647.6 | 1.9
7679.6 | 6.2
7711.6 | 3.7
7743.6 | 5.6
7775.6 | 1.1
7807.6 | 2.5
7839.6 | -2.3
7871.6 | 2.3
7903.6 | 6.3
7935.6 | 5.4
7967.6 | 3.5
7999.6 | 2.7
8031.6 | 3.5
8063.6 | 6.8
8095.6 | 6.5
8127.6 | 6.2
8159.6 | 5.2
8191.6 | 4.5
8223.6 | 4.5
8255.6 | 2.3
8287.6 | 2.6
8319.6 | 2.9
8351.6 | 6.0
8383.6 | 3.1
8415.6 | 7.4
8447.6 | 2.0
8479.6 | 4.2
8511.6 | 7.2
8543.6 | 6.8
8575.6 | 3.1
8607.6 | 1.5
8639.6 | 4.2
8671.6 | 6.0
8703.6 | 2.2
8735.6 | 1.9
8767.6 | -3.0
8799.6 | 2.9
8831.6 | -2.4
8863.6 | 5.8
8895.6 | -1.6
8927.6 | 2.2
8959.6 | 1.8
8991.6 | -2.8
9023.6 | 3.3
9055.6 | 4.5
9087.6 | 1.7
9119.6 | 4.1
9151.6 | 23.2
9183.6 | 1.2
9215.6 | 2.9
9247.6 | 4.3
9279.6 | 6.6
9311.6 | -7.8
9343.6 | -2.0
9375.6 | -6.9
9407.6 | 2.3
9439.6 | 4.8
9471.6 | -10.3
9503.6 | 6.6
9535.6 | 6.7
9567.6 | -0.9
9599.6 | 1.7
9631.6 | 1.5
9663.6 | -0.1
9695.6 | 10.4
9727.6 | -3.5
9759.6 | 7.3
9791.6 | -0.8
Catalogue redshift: 1.455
